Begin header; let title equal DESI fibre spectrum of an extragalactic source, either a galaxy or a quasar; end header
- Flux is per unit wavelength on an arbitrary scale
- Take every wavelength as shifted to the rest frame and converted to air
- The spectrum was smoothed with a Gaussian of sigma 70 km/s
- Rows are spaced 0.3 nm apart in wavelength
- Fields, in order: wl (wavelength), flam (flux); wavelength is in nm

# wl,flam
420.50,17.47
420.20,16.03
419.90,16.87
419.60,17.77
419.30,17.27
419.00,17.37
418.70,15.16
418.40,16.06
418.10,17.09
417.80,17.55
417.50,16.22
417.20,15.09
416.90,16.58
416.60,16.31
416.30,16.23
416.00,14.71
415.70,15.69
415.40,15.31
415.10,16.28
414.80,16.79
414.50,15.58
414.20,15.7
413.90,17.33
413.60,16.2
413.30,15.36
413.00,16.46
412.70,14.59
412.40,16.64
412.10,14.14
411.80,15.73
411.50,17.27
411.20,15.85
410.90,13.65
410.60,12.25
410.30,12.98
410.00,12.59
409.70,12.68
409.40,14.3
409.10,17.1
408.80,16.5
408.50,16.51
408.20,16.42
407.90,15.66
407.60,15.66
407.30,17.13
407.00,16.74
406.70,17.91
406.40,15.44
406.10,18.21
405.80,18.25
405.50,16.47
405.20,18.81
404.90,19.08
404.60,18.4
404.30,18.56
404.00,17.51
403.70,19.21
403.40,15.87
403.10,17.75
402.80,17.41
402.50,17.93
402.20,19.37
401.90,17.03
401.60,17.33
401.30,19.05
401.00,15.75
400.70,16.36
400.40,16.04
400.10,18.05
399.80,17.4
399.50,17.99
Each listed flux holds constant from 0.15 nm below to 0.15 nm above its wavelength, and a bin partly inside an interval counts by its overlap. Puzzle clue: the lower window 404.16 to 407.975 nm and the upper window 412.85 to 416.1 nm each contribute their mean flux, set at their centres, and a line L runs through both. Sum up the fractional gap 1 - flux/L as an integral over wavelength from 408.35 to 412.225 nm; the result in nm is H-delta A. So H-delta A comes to 0.46 nm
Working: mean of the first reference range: 17.4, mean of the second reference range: 16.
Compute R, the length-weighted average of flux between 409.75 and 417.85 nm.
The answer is 15.5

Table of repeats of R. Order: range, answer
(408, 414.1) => 15.2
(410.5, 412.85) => 15.1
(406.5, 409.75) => 16.1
